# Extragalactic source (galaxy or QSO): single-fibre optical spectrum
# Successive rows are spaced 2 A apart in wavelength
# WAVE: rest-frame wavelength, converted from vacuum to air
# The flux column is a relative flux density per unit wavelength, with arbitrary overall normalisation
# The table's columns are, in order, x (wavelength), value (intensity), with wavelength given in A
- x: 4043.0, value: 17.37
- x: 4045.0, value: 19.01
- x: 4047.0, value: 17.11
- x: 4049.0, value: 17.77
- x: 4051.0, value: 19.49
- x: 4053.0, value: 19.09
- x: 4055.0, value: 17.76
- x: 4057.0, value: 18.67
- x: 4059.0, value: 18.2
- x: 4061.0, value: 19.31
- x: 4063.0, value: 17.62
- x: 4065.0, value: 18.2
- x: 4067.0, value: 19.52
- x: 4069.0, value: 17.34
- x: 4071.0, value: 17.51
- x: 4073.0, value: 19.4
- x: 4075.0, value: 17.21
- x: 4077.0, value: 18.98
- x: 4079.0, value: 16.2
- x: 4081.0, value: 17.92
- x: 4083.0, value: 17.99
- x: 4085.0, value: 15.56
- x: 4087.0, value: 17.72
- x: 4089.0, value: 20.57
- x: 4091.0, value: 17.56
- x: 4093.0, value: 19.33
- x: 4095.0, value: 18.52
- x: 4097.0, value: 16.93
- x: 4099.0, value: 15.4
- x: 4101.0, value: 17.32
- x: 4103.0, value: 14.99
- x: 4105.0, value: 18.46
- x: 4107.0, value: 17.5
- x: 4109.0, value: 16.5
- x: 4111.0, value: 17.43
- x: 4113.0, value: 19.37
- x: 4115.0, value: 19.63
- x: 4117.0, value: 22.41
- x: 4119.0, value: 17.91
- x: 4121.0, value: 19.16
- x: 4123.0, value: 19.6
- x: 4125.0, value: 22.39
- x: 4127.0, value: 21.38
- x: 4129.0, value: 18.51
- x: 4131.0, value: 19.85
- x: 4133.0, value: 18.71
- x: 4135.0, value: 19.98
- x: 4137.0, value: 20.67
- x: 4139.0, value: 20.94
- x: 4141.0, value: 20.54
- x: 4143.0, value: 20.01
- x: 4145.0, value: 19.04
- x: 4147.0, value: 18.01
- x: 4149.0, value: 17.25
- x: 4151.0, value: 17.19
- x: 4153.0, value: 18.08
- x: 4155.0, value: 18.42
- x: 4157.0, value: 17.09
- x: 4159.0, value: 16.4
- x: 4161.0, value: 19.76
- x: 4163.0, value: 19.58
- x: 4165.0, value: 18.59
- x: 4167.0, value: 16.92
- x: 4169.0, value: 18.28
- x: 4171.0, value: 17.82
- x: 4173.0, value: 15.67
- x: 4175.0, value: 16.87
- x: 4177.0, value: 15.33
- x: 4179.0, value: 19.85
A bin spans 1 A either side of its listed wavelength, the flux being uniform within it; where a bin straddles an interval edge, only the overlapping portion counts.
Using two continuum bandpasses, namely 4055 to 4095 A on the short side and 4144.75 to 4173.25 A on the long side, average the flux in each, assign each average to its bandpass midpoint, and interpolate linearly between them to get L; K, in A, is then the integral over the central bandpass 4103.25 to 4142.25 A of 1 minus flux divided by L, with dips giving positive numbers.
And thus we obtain -3.11 A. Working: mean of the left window 18.1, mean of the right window 17.9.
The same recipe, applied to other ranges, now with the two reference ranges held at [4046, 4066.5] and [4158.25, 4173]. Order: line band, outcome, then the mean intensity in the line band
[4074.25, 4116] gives 1.31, 17.7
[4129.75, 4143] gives -1.42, 20.1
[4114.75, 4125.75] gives -1.21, 20.2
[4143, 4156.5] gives -0.01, 18.1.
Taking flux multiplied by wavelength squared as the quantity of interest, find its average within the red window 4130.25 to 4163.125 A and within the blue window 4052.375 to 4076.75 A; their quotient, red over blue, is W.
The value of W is 1.07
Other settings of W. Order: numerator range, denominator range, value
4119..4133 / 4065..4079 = 1.12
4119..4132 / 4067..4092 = 1.14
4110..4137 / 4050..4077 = 1.10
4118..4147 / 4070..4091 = 1.14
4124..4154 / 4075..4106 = 1.14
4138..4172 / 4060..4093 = 1.06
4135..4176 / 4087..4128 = 1.01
